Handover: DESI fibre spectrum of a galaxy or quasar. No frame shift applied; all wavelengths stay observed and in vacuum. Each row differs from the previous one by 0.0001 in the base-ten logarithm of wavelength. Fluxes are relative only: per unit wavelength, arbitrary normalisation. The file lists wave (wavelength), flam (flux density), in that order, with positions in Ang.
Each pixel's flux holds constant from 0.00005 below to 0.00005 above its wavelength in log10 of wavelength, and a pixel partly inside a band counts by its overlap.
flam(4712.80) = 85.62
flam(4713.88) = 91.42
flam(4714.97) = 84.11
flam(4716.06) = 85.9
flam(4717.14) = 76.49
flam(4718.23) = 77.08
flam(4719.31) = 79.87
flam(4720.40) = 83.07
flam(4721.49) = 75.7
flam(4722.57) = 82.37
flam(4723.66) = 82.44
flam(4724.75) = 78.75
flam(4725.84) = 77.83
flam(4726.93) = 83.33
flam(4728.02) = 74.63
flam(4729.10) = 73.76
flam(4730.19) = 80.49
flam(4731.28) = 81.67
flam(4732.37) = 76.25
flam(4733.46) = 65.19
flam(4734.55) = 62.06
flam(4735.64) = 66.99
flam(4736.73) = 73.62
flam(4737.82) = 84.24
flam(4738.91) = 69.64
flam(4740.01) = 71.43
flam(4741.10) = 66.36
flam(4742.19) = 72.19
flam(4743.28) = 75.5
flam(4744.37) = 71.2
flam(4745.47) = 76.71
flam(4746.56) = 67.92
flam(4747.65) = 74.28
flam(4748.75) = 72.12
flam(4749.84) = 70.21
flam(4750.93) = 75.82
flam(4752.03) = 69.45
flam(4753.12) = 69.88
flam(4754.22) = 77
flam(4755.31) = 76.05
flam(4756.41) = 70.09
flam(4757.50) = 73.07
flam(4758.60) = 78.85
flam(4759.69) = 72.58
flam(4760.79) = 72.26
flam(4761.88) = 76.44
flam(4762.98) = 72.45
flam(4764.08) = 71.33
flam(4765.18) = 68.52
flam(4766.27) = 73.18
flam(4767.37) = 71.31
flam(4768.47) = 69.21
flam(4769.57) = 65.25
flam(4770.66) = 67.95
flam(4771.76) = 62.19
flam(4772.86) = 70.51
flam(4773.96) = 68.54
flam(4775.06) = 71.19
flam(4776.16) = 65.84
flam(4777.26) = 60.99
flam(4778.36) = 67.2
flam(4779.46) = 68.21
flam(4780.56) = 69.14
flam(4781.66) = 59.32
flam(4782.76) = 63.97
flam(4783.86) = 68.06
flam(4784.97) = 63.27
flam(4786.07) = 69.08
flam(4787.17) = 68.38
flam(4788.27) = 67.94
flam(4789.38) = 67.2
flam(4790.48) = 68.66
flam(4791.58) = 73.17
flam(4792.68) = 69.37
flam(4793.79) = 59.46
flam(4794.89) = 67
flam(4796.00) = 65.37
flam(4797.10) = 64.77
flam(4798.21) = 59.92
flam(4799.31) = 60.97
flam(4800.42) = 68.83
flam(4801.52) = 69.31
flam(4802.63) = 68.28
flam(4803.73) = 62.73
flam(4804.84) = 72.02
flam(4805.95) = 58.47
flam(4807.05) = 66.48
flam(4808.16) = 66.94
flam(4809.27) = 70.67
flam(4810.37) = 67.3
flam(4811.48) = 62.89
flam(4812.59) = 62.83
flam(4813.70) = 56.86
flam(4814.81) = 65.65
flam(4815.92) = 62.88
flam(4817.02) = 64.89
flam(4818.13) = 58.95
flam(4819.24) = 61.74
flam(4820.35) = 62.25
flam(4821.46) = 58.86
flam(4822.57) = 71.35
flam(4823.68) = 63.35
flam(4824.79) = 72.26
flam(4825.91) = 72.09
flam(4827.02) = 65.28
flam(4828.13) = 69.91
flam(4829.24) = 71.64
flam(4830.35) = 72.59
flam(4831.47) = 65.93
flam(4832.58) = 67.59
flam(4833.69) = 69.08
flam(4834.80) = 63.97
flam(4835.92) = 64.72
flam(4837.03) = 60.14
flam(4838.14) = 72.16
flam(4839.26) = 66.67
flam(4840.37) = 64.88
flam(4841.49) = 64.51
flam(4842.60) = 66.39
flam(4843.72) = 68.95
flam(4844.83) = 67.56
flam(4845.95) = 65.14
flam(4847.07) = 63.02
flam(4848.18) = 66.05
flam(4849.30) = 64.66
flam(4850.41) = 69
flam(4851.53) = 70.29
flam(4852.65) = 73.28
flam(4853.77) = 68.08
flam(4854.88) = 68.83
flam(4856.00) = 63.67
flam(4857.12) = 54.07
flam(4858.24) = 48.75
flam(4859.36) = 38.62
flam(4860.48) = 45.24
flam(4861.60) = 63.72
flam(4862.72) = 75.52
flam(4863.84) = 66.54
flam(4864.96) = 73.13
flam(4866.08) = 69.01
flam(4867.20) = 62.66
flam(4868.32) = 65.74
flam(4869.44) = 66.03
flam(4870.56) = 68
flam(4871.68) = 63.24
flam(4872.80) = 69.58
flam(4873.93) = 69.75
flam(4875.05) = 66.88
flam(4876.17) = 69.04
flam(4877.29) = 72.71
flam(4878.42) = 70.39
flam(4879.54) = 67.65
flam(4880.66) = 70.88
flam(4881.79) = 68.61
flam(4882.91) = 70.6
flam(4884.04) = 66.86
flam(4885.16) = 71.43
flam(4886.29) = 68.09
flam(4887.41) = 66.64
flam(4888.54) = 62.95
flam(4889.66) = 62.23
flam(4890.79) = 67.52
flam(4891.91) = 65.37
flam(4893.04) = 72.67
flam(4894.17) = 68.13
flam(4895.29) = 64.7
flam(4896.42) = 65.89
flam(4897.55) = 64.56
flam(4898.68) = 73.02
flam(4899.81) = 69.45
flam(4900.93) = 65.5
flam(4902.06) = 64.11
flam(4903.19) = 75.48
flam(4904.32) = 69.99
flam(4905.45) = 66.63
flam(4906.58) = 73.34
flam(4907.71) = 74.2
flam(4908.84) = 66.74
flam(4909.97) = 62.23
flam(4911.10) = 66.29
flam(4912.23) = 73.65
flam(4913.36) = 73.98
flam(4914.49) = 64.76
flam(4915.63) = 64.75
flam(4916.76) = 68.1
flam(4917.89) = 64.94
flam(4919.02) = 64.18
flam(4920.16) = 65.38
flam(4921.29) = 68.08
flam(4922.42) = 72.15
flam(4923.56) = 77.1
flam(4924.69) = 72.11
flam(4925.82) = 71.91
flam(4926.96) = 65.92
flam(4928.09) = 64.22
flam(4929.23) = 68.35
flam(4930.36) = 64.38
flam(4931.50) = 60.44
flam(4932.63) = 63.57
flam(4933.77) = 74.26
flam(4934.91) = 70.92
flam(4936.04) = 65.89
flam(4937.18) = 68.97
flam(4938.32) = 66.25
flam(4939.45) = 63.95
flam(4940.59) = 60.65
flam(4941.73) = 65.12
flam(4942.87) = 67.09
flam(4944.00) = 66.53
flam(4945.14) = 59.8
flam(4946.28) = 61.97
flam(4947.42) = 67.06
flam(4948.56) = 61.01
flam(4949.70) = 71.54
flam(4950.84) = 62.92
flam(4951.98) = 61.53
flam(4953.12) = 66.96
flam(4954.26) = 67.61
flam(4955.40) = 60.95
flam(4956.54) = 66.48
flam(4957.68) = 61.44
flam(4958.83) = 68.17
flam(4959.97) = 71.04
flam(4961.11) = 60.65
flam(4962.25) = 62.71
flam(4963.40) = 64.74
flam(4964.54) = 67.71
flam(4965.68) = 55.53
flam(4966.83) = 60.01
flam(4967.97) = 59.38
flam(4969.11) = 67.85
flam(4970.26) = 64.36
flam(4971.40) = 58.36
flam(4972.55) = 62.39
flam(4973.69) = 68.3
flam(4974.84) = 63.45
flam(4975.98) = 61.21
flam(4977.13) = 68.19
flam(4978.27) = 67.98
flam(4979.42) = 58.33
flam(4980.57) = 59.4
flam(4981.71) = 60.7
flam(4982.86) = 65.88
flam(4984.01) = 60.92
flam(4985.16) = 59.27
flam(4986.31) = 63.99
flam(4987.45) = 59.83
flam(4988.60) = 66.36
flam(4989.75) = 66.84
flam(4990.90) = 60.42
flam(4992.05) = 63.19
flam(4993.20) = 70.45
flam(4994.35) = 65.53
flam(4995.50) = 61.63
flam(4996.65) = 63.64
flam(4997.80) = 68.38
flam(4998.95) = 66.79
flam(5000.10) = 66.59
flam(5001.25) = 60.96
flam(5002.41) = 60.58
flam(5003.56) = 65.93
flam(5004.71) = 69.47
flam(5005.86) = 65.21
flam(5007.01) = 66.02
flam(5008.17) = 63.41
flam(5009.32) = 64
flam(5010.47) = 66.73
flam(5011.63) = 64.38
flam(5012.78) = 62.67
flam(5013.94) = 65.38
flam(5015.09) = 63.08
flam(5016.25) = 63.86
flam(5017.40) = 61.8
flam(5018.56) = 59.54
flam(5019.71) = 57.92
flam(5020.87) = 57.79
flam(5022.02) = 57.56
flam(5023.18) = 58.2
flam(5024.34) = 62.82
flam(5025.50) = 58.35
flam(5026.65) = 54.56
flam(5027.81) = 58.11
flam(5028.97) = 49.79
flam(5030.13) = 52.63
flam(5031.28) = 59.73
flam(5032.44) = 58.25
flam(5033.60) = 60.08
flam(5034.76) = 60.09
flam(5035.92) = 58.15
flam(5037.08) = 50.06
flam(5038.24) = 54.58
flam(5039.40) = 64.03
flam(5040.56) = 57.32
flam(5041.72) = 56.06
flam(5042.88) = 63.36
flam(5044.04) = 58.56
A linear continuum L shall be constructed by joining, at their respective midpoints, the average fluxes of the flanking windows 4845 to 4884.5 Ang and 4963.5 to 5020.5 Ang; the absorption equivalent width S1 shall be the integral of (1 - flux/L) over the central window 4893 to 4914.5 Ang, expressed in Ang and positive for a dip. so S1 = -1.3 Ang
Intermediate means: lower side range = 65.6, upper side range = 63.5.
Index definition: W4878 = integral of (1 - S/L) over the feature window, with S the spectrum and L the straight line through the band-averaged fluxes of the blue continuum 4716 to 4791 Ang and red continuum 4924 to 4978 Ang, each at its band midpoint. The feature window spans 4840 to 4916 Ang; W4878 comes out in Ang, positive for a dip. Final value 1.06 Ang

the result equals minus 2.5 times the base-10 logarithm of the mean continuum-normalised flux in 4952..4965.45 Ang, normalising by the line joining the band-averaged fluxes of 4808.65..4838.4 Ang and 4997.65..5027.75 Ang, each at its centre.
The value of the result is -0.02 mag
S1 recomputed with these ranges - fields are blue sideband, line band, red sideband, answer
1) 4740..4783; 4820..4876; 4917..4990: 1.90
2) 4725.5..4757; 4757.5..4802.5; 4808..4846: 1.29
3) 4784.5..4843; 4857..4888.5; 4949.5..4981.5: -0.16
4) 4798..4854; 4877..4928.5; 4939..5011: -2.64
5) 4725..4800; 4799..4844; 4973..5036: 1.57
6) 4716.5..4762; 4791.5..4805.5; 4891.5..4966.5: 1.21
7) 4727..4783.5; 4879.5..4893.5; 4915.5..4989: -0.16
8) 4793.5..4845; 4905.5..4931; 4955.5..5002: -1.57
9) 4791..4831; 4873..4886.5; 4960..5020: -0.94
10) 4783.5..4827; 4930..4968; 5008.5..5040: -1.93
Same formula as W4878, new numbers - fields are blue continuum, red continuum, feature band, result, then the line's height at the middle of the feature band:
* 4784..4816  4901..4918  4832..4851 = 0.2 Ang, 66.9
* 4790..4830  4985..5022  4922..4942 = -1.0 Ang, 64.5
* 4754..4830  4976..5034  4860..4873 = 0.0 Ang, 65.6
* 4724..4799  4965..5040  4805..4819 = 1.0 Ang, 68.7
